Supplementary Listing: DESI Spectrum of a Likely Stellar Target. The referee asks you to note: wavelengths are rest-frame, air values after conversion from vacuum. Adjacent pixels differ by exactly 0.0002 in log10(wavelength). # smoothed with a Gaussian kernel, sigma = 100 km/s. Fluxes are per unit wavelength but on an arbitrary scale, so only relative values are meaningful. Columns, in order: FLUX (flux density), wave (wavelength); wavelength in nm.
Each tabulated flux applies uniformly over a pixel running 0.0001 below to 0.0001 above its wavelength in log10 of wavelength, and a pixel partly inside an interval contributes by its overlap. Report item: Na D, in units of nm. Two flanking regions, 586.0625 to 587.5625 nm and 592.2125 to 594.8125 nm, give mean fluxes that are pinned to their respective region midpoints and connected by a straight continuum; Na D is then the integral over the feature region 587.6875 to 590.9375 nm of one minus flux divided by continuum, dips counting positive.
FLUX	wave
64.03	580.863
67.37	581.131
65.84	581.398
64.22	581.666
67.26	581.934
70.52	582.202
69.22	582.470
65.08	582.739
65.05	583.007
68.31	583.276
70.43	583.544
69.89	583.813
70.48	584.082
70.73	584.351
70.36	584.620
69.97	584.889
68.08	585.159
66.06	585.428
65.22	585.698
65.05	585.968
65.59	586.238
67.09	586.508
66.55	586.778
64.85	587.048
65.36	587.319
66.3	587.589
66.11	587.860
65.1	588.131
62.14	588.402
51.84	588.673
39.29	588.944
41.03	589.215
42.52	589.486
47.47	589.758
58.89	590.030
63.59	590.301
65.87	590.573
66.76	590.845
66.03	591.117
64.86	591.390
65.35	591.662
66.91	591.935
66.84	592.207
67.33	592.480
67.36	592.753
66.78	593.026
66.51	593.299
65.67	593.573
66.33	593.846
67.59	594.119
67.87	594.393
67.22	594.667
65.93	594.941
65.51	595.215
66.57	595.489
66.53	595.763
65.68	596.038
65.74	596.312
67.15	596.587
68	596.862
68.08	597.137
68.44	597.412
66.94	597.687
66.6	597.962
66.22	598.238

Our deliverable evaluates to 0.512 nm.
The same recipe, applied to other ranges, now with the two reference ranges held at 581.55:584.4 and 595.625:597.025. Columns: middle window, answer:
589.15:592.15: 0.34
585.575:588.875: 0.19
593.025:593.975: 0.01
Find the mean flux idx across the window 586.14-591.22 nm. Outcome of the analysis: 59.5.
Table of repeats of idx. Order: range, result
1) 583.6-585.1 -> 70.2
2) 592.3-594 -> 66.7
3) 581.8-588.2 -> 67.5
